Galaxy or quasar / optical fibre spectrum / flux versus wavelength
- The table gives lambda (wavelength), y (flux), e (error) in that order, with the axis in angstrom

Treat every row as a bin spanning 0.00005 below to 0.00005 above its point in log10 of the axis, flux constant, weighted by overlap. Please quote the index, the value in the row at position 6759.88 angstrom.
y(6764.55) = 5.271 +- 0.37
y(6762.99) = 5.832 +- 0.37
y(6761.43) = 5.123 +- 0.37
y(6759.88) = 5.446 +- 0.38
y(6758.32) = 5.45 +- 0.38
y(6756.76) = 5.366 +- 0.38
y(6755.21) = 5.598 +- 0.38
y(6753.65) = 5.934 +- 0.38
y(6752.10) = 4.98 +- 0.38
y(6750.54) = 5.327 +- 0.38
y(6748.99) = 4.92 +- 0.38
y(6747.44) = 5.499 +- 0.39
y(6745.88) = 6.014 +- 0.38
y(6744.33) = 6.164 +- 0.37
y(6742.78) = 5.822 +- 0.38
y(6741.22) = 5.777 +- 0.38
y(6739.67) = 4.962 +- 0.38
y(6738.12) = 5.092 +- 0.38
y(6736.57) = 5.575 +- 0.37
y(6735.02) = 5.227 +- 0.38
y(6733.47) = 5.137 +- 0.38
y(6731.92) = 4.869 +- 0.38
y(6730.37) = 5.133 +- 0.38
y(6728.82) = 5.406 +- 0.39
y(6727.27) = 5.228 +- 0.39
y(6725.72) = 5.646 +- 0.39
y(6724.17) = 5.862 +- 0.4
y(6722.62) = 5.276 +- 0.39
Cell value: 5.446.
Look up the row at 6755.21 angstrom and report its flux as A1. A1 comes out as 5.598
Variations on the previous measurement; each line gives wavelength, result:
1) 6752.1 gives 4.98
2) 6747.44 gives 5.499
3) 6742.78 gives 5.822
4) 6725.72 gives 5.646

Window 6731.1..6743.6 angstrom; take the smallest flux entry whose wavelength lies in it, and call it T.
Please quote 4.869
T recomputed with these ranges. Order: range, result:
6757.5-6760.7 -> 5.446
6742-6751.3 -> 4.92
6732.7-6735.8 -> 5.137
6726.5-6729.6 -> 5.228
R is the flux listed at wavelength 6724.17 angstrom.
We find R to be 5.862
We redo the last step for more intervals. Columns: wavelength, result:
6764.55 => 5.271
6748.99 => 4.92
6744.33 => 6.164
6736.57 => 5.575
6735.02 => 5.227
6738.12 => 5.092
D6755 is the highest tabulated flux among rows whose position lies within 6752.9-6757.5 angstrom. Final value 5.934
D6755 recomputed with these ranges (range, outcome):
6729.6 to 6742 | 5.777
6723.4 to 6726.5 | 5.862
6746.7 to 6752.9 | 5.499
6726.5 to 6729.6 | 5.406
